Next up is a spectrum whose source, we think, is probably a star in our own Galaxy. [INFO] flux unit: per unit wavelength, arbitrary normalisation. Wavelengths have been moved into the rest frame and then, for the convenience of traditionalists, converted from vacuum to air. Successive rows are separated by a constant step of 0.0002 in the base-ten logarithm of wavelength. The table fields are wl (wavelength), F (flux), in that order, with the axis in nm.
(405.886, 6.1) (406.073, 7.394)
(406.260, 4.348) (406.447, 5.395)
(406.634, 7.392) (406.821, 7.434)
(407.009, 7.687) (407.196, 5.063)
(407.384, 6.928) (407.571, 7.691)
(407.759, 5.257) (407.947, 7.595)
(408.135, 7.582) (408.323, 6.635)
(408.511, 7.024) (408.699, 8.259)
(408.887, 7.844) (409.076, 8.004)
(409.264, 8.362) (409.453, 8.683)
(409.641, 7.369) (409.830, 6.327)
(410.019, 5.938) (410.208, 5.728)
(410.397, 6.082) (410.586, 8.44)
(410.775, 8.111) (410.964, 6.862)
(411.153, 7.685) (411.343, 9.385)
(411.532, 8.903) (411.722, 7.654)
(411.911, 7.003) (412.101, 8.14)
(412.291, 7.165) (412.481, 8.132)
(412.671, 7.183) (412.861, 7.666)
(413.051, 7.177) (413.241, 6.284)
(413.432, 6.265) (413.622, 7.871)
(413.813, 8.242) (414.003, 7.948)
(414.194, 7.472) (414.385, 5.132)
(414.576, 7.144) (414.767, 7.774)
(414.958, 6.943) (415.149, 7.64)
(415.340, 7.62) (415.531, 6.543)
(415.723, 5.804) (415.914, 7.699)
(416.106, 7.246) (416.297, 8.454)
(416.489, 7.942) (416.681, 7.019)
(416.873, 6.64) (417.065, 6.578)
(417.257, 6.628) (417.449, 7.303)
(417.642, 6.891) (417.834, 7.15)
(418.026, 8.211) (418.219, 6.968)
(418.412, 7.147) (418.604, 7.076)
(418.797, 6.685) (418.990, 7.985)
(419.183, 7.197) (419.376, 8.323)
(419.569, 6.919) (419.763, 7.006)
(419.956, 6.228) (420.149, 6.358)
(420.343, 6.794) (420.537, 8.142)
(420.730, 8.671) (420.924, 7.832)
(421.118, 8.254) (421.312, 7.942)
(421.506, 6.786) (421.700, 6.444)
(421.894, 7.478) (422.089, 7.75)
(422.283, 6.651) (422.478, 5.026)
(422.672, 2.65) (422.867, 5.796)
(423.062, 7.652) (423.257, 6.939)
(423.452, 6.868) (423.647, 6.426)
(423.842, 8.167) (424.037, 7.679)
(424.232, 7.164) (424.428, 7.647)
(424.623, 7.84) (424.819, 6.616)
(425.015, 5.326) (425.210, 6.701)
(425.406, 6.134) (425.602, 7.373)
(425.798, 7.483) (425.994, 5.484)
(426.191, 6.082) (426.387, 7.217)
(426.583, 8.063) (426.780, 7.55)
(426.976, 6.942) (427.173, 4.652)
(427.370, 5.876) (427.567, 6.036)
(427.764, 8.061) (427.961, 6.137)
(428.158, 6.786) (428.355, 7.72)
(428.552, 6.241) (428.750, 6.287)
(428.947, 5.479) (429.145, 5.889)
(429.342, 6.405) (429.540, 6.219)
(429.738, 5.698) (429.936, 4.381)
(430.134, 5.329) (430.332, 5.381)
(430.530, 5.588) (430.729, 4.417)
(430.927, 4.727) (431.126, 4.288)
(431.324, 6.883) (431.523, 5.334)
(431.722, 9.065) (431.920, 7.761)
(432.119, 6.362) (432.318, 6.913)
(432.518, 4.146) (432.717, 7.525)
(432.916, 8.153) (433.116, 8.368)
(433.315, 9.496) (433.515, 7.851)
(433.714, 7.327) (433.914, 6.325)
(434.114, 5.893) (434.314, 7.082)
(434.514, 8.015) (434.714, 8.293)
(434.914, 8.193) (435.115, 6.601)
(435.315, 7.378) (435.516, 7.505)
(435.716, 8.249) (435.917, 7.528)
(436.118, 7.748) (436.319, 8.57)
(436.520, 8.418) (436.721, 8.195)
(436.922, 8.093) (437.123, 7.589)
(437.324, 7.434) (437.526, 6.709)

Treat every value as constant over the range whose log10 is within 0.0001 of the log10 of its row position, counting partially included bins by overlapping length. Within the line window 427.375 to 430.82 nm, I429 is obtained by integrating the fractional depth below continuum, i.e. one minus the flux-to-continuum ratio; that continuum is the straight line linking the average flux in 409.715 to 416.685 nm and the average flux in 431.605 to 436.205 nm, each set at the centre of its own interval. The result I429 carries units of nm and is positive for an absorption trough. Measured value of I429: 0.661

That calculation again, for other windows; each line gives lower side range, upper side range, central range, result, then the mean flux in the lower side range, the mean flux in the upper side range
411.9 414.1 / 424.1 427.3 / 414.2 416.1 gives 0.09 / 7.44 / 6.77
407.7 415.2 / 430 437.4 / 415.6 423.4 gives 0.23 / 7.38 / 7.07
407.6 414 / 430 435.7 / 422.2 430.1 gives 0.59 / 7.43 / 6.8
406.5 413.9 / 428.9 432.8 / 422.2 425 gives -0.10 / 7.35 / 5.89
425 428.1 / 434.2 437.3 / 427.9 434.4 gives 0.73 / 6.61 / 7.81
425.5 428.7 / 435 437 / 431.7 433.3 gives 0.02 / 6.72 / 7.83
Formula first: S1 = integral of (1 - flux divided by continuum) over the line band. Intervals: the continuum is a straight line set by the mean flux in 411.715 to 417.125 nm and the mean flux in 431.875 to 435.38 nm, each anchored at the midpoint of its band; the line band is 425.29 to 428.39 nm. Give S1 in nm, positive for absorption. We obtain 0.25 nm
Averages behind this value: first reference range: 7.25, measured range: 6.7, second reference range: 7.31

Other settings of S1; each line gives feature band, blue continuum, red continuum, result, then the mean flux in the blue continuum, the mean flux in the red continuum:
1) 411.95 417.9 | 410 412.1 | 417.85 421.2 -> 0.198 nm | 7.52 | 7.39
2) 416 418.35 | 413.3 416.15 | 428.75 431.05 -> -0.132 nm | 7.14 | 5.44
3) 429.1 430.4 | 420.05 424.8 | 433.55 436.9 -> 0.309 nm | 7.03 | 7.6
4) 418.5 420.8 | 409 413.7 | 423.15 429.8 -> -0.076 nm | 7.45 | 6.69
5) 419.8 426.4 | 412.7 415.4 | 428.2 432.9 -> -0.287 nm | 7.22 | 6.05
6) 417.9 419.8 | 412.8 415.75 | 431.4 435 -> -0.050 nm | 7.12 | 7.33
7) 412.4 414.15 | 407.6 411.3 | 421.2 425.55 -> -0.069 nm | 7.29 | 6.73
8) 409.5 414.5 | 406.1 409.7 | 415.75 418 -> -0.124 nm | 7.09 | 7.22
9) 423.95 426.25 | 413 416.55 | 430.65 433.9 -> 0.055 nm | 7.22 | 6.79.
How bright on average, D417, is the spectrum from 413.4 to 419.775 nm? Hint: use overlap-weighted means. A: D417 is 7.23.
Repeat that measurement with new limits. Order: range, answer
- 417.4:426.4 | 6.98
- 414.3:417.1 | 7.1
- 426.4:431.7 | 6.08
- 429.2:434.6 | 6.47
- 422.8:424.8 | 7.22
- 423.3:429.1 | 6.75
